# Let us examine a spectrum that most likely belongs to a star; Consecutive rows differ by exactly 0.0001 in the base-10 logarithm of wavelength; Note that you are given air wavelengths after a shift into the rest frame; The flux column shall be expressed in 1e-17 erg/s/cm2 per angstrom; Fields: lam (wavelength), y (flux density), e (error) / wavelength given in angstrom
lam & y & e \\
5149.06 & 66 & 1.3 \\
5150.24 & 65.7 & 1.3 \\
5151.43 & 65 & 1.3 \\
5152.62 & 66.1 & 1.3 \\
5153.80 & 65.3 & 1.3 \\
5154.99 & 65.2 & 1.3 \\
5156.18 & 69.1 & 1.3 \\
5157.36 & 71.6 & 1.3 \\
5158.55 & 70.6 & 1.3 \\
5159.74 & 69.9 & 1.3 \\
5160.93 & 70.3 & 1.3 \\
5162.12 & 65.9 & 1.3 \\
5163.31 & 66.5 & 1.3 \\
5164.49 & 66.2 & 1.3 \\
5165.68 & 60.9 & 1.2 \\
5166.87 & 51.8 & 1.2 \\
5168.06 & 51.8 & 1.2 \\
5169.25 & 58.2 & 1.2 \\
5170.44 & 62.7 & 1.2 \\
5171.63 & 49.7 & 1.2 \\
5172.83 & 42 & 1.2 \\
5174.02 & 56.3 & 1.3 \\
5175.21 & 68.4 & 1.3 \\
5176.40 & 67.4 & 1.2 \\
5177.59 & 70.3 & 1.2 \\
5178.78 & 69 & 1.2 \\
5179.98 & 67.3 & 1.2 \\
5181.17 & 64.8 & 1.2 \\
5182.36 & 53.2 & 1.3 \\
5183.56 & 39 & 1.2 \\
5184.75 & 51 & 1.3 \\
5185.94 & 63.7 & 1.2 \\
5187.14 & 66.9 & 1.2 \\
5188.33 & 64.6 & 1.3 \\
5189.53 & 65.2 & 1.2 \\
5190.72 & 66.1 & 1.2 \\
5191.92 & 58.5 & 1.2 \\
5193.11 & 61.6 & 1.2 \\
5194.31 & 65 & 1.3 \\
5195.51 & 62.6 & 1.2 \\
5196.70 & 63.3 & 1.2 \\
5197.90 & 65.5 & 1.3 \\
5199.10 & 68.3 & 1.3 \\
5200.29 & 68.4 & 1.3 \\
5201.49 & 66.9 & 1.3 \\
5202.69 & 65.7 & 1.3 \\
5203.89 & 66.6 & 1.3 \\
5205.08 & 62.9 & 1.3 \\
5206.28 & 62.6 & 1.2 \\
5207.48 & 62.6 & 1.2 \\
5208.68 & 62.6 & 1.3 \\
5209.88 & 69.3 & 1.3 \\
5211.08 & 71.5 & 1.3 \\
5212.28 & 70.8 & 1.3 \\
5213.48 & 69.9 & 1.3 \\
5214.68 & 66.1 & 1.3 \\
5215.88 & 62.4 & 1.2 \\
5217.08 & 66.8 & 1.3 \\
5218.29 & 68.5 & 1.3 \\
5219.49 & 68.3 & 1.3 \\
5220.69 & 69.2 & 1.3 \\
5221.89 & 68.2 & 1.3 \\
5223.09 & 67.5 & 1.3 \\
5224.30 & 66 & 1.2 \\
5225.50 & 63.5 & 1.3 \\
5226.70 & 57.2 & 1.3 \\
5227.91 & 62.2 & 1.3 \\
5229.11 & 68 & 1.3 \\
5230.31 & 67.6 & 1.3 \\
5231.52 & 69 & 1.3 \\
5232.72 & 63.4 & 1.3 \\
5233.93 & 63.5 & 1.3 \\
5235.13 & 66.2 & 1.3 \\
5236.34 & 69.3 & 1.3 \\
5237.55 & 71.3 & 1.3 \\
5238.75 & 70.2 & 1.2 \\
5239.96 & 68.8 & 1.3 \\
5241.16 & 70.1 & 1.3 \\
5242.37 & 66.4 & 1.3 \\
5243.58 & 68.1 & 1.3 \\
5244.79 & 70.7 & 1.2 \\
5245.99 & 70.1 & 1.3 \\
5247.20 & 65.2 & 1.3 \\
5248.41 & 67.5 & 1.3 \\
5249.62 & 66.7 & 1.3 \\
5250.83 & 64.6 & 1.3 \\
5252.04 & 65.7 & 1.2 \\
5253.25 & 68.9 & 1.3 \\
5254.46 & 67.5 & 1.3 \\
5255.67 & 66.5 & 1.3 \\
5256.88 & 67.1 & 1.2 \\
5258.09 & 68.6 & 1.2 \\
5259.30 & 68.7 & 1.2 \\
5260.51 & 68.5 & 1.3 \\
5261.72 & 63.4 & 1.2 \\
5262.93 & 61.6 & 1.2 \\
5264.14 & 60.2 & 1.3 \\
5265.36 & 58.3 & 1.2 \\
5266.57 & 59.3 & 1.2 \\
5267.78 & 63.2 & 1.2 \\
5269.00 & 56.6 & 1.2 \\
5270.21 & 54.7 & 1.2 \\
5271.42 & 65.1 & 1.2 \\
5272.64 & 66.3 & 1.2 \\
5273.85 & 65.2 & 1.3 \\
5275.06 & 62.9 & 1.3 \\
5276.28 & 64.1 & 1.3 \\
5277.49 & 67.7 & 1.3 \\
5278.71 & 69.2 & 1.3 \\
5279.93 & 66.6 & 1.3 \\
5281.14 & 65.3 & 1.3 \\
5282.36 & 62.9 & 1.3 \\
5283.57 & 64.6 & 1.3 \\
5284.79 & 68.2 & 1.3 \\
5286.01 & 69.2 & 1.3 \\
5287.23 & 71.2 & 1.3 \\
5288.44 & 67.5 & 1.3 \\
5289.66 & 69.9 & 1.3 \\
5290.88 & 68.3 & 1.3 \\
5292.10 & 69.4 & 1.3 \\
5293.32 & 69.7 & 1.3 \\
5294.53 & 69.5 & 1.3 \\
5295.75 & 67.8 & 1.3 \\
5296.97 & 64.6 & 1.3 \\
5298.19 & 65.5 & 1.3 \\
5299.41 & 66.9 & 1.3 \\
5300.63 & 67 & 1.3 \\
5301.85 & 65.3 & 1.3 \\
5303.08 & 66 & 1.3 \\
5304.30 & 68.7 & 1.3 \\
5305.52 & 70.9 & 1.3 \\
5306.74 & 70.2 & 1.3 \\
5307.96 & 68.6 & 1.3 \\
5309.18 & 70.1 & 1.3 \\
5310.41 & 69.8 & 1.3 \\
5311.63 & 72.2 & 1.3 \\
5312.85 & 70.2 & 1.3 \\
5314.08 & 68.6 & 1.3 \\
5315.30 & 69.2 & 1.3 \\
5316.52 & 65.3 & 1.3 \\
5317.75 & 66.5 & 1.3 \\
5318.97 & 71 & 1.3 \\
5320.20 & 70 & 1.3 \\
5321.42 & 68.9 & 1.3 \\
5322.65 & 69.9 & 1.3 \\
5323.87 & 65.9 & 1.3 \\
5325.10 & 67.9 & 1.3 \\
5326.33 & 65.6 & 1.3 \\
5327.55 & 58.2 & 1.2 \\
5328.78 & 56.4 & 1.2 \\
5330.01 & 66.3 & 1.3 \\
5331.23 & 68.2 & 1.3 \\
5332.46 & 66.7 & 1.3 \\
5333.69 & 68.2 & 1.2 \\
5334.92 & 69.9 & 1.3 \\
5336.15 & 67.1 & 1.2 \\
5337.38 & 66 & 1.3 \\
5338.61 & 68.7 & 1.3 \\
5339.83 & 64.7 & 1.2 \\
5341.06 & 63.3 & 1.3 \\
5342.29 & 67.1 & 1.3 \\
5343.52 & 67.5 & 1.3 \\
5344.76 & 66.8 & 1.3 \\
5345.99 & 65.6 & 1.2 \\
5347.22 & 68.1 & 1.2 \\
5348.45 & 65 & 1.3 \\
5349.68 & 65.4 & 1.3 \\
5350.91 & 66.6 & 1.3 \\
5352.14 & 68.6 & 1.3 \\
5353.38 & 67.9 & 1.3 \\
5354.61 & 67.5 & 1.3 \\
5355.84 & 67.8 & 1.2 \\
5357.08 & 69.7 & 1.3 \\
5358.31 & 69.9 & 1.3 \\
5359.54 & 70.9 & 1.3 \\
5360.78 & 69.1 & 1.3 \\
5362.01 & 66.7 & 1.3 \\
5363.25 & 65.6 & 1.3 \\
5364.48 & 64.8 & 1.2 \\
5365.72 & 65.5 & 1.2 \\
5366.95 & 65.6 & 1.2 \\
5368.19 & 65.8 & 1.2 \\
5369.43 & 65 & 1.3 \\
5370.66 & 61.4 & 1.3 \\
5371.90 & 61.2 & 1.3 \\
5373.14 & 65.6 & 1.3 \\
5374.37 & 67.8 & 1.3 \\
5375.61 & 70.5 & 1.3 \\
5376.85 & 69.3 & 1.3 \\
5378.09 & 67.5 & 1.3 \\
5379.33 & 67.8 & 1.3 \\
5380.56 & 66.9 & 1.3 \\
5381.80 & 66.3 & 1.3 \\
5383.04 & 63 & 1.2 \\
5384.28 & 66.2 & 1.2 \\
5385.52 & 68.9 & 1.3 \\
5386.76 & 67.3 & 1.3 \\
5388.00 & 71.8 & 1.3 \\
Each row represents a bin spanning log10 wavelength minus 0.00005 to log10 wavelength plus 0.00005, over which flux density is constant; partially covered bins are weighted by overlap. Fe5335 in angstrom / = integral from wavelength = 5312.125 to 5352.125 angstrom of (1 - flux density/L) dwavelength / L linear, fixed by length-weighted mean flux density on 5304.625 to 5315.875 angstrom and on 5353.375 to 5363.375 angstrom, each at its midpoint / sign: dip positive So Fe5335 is 1.5 angstrom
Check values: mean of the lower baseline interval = 70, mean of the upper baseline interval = 68.5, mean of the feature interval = 66.8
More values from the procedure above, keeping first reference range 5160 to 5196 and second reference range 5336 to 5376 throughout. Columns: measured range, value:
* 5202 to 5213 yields -0.75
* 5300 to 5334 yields -1.14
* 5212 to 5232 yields -1.31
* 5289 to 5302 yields -0.61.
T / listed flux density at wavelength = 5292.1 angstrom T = 69.4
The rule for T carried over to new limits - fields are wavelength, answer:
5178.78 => 69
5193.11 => 61.6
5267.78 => 63.2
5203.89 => 66.6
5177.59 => 70.3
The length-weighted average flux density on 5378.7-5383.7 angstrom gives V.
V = 66.1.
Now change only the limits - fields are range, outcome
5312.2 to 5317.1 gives 68.4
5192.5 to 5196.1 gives 63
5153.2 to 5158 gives 67.9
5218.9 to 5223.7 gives 68.3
